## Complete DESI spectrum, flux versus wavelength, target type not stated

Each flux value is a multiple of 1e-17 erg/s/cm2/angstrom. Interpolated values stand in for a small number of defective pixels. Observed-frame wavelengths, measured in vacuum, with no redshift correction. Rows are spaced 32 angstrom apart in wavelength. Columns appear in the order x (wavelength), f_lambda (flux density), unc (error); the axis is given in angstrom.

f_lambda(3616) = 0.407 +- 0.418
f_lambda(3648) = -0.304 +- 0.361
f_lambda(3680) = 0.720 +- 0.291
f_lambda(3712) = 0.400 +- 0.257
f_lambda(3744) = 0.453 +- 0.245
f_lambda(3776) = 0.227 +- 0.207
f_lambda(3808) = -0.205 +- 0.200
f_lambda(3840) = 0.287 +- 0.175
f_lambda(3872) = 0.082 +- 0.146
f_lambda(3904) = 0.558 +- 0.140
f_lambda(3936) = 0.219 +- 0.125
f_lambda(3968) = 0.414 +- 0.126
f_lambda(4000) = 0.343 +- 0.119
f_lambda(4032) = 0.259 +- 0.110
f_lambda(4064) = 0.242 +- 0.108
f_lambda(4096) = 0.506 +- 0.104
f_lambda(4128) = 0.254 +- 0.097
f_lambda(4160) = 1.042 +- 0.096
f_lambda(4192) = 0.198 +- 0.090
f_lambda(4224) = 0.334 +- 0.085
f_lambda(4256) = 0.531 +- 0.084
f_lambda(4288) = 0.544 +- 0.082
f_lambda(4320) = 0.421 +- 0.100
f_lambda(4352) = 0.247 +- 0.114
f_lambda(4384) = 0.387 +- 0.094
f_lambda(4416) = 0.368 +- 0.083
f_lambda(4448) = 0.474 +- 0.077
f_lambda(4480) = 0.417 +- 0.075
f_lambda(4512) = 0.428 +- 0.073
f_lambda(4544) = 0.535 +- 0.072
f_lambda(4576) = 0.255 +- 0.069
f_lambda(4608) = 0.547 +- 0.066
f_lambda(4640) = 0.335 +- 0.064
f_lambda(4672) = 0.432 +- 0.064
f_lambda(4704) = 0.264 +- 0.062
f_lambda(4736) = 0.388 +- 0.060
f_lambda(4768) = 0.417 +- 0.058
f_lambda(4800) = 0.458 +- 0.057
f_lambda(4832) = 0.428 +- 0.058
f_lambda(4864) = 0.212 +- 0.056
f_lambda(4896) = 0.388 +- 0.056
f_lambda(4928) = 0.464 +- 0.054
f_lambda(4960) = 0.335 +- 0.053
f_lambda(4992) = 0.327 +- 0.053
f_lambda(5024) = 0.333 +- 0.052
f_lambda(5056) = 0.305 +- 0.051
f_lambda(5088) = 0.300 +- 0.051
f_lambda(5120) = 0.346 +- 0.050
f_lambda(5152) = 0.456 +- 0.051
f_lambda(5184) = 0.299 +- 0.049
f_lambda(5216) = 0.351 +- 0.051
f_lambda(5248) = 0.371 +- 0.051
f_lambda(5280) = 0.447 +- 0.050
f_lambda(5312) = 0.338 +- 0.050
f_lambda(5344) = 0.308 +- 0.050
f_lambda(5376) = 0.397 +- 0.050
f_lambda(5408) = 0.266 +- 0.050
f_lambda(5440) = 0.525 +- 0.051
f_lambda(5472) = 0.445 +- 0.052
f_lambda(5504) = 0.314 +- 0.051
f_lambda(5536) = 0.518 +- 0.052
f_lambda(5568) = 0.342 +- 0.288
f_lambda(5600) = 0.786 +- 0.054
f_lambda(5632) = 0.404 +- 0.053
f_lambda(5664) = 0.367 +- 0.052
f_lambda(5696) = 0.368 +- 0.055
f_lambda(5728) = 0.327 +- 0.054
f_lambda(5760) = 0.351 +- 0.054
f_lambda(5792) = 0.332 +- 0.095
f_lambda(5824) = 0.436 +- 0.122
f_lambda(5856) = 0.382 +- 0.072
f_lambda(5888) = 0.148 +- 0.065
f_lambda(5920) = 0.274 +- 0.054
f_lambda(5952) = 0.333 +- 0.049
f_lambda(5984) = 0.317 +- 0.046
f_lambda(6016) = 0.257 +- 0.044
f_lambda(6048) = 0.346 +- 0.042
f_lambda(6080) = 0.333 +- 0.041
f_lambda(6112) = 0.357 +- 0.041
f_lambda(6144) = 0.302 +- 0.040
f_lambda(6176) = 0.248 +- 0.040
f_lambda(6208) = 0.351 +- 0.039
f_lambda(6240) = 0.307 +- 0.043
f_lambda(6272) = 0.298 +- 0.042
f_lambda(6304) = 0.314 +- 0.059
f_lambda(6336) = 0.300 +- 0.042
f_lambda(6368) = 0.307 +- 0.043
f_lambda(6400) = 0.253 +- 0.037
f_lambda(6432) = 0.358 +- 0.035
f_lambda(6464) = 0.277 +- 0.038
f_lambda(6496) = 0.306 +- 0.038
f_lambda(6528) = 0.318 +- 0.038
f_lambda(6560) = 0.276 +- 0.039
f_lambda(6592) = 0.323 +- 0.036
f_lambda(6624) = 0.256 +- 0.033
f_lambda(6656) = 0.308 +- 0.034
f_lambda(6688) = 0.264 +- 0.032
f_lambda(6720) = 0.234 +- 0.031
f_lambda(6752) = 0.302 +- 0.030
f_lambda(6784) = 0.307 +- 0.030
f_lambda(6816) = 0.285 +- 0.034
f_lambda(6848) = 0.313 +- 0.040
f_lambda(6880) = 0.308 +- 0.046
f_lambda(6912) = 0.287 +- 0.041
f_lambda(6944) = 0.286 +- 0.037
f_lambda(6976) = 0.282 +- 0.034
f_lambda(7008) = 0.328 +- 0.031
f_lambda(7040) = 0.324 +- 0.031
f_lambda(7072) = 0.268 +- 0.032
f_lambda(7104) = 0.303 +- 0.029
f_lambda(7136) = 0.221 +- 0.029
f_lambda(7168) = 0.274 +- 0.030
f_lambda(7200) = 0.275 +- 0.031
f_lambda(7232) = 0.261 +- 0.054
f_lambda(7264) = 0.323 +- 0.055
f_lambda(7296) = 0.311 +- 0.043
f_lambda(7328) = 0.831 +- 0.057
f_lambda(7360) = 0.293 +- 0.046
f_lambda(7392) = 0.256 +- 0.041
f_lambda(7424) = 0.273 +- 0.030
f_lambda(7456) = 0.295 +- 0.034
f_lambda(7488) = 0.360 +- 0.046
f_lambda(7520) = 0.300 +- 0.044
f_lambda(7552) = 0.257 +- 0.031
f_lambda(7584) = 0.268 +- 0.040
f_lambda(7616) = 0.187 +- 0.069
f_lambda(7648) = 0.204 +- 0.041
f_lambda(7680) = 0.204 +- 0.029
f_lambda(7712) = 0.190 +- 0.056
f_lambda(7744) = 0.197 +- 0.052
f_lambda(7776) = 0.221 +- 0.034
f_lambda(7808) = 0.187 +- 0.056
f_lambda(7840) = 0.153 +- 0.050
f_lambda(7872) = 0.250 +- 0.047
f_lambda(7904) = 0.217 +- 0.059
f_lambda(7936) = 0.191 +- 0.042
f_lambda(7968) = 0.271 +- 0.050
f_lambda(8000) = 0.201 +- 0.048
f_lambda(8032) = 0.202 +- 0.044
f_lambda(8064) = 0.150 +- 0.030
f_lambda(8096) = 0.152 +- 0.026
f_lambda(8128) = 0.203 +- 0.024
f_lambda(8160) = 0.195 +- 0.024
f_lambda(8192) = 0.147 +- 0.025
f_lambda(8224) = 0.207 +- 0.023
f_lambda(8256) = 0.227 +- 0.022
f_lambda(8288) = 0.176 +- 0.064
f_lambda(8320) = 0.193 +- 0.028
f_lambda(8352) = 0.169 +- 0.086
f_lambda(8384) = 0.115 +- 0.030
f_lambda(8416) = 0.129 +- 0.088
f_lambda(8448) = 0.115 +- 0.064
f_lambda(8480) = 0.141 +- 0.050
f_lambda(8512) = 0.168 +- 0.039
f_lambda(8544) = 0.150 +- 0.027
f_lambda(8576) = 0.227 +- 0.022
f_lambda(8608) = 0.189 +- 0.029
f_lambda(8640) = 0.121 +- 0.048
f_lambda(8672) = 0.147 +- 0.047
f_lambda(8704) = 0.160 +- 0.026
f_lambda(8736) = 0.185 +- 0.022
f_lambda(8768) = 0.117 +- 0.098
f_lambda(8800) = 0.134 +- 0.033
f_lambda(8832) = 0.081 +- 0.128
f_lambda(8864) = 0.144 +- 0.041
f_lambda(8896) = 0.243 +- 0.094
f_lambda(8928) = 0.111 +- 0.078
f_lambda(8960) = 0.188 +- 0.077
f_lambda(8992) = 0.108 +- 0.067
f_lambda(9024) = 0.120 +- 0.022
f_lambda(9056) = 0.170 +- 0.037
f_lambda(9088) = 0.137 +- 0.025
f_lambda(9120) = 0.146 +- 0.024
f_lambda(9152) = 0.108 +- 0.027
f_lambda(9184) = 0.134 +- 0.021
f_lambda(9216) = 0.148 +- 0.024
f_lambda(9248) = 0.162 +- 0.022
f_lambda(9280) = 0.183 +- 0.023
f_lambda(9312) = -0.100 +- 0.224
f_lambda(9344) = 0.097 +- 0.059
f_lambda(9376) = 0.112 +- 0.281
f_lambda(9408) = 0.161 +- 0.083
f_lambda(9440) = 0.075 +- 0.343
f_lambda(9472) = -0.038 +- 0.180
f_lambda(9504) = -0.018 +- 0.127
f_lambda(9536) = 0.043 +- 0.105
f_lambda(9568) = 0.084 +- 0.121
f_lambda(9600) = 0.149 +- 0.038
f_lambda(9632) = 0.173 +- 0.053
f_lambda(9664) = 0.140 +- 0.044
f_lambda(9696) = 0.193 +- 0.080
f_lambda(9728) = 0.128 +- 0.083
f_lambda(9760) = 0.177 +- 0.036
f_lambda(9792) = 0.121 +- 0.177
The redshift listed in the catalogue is 0.12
